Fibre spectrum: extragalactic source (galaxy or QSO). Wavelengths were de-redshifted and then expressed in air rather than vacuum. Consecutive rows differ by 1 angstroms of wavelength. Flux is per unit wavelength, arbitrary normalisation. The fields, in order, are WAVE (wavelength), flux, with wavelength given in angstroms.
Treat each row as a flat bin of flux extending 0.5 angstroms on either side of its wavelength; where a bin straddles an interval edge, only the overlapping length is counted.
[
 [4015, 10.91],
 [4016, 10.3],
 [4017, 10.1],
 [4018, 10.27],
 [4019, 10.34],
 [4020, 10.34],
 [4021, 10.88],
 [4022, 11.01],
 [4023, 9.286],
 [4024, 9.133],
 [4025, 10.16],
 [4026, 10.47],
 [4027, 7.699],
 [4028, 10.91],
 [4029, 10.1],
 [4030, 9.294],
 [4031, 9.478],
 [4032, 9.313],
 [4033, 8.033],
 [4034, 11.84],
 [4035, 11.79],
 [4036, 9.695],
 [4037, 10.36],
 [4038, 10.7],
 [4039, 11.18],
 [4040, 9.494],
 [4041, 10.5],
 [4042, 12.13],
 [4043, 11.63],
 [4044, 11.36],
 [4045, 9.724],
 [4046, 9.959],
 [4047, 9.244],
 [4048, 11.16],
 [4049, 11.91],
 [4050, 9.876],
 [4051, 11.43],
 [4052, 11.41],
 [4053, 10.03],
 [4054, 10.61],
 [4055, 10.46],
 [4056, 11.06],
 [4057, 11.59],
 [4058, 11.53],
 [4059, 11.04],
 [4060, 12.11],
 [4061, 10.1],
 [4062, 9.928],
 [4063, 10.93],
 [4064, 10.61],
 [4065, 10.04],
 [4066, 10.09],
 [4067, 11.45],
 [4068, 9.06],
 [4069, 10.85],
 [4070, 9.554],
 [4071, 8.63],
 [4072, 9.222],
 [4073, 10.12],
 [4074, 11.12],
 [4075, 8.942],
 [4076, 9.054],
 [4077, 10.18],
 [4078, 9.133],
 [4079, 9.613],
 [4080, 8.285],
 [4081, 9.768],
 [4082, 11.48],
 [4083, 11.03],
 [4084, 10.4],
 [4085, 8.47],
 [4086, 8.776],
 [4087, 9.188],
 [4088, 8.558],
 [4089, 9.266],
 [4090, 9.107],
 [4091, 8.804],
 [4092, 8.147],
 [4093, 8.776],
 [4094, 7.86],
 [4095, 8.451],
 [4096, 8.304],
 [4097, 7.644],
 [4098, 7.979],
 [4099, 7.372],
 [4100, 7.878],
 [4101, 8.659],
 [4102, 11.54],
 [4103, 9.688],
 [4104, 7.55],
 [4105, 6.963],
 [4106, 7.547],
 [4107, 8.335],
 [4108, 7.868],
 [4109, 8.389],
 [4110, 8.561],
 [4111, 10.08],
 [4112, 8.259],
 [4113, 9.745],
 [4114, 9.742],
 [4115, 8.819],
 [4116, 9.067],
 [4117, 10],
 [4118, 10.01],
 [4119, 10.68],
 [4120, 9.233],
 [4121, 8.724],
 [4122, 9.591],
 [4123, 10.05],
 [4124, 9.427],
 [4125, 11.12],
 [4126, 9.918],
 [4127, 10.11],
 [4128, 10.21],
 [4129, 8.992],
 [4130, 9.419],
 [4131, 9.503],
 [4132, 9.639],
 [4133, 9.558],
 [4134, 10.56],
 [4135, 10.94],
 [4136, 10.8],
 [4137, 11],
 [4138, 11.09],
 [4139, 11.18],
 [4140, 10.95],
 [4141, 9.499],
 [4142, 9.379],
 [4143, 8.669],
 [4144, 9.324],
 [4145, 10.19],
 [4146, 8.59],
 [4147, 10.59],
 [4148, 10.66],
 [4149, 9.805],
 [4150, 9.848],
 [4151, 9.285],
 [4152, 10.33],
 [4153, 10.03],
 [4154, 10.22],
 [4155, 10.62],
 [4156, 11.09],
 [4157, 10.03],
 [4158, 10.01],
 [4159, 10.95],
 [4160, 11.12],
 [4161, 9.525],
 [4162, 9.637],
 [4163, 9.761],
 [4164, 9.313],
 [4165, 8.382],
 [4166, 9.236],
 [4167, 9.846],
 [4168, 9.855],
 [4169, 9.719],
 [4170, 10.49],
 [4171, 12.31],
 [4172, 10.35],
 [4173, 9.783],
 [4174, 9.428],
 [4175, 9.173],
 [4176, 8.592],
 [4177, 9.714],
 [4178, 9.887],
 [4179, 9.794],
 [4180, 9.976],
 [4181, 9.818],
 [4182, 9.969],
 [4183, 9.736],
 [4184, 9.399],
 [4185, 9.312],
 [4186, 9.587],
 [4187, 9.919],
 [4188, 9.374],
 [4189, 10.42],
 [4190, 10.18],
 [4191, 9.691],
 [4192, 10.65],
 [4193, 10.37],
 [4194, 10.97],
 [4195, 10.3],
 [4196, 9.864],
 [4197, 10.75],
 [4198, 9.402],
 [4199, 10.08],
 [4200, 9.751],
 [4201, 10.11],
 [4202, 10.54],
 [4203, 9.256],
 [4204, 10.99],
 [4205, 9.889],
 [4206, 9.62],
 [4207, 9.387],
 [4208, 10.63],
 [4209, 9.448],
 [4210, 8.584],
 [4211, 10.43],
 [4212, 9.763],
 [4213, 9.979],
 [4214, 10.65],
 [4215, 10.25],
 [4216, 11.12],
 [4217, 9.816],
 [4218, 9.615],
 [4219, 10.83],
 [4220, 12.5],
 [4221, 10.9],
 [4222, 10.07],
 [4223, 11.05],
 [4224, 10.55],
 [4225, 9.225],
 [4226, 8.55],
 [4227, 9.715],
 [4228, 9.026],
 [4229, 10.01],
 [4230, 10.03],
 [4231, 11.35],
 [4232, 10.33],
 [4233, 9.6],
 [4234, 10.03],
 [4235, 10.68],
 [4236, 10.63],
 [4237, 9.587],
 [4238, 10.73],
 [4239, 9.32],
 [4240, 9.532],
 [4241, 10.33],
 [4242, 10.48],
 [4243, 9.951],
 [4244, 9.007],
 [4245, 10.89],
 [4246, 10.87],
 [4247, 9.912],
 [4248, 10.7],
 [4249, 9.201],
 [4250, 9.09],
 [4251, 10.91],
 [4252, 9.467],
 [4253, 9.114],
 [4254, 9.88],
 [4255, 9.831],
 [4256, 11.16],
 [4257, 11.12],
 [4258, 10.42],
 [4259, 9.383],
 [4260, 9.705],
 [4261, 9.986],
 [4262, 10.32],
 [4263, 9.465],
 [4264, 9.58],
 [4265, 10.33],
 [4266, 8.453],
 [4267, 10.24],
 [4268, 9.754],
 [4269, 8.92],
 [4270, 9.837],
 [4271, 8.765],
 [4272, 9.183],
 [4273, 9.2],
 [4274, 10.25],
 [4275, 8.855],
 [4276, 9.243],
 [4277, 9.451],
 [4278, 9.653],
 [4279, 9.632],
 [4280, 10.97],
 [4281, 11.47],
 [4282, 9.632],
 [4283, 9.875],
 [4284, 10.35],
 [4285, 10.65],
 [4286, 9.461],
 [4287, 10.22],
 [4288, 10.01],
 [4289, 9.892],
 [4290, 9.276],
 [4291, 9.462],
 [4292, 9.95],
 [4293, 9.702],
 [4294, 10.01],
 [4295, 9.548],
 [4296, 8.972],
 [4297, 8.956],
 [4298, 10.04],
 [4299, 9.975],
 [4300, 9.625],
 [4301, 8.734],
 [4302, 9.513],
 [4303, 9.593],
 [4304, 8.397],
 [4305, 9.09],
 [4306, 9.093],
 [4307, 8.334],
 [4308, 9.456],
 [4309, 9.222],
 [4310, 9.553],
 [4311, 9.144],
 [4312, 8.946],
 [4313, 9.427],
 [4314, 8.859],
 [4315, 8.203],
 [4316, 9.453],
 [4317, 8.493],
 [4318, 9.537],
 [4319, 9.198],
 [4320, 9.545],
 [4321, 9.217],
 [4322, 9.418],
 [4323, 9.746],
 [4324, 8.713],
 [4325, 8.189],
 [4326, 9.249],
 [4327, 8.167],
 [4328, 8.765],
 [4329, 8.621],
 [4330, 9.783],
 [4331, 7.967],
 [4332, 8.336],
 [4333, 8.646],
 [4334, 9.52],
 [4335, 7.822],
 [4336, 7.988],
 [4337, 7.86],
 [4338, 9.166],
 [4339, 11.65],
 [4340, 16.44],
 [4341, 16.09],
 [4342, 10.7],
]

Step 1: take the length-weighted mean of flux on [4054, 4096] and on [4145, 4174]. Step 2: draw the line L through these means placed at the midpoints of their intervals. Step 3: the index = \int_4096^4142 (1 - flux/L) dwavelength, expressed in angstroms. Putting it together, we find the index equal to 2.4 angstroms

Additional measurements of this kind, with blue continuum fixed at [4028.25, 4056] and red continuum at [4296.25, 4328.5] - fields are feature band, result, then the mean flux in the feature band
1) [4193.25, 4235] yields -2.23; 10.1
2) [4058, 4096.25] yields 2.36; 9.68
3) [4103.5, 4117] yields 2.07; 8.59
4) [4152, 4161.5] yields -0.47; 10.4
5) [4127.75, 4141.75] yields -0.29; 10.2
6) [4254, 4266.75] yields -0.81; 9.98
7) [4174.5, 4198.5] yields -0.28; 9.87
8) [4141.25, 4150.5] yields 0.27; 9.67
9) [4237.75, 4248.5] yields -0.77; 10.1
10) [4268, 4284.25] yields -0.69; 9.7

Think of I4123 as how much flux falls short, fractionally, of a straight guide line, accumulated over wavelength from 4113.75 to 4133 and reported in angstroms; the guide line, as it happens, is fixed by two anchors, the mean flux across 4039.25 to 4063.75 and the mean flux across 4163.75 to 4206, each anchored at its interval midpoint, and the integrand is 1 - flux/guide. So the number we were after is 1.2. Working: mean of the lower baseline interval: 10.8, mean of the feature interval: 9.69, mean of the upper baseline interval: 9.91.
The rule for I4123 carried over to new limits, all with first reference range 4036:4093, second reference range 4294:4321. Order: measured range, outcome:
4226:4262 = -2.2 angstroms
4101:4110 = 1.4 angstroms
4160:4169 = 0.2 angstroms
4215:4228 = -1.0 angstroms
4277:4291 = -1.1 angstroms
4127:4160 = -0.8 angstroms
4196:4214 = -0.6 angstroms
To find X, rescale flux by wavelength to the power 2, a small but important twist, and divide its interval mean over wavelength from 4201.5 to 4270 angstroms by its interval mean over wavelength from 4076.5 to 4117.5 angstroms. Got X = 1.20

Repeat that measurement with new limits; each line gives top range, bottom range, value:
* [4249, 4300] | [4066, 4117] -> 1.18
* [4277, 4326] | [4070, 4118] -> 1.16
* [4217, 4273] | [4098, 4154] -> 1.11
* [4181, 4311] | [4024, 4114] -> 1.11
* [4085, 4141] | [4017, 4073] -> 0.92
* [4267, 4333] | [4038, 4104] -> 1.06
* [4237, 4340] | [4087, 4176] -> 1.08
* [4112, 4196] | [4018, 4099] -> 1.04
